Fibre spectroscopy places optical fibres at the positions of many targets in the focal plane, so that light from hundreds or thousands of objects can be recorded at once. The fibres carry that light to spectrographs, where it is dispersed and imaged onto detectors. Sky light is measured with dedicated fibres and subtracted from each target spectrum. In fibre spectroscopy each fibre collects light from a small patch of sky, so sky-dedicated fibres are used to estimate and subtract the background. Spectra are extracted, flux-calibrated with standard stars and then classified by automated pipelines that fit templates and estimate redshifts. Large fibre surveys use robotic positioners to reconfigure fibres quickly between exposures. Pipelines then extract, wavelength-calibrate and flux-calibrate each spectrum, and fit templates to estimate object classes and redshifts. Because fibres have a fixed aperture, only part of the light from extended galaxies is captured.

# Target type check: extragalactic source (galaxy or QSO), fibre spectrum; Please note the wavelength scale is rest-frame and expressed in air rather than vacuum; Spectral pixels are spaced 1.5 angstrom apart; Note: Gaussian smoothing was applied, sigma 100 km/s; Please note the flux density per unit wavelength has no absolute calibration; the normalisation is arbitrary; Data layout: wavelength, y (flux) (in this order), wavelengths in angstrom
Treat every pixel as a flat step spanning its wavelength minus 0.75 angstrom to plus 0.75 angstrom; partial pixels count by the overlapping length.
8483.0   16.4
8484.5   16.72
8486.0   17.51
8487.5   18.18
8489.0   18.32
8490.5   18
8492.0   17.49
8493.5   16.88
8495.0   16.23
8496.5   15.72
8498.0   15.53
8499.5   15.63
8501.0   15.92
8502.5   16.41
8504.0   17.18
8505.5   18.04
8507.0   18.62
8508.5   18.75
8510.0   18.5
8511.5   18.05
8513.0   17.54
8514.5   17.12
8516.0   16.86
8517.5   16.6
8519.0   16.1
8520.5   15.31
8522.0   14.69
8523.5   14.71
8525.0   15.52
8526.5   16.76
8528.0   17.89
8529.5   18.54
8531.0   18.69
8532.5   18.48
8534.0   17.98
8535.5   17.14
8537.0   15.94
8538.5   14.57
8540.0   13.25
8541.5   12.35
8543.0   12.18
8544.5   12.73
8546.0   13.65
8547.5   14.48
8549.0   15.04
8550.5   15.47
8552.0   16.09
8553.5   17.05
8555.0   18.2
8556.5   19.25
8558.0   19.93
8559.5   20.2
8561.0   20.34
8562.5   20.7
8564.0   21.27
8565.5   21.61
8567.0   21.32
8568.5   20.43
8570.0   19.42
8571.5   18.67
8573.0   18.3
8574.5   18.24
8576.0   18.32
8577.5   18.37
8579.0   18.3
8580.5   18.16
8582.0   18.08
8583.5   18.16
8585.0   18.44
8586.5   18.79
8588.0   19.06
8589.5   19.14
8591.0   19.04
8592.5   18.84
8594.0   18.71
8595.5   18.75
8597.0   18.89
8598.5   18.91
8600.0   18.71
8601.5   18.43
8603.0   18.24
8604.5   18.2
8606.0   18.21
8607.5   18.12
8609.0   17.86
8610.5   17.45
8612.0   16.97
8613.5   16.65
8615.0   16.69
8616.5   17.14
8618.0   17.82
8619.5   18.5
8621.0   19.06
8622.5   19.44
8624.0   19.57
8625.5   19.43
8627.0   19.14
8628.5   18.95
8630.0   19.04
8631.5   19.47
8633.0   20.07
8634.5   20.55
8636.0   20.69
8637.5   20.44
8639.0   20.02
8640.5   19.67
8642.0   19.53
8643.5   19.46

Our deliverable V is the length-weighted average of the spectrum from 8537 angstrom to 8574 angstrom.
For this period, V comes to 17.3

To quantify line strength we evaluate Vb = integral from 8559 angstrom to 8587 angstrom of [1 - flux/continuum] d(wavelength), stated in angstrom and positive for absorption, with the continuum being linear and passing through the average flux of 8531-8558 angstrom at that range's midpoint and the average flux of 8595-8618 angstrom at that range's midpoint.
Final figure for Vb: -4.3 angstrom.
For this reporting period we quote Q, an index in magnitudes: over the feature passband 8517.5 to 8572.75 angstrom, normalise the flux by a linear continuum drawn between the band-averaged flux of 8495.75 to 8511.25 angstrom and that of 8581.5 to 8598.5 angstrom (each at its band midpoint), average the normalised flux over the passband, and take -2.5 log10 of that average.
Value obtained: 0.05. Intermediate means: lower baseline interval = 17.1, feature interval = 17.1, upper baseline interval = 18.7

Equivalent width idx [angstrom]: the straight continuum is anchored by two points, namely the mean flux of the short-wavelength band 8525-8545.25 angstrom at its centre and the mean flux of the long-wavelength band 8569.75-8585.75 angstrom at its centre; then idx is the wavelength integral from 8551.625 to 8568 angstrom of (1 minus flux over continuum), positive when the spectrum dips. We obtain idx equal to -2.3 angstrom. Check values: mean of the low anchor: 15.9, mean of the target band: 19.7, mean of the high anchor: 18.4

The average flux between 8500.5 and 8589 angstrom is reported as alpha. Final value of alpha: 17.4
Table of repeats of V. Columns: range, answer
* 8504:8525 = 16.9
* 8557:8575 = 20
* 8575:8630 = 18.4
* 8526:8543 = 16.3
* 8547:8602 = 18.7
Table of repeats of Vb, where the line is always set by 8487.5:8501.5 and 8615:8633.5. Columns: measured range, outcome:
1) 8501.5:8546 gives 2.10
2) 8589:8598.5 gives -0.27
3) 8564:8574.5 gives -1.15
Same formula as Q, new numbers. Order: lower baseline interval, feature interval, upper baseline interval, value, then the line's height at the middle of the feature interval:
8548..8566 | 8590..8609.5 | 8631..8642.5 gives 0.05 mag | 19.4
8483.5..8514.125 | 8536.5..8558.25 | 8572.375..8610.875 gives 0.17 mag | 17.9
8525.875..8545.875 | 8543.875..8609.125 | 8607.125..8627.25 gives -0.09 mag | 17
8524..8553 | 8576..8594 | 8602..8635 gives -0.08 mag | 17.3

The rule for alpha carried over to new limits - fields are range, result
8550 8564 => 18.8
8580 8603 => 18.7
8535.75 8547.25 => 13.7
